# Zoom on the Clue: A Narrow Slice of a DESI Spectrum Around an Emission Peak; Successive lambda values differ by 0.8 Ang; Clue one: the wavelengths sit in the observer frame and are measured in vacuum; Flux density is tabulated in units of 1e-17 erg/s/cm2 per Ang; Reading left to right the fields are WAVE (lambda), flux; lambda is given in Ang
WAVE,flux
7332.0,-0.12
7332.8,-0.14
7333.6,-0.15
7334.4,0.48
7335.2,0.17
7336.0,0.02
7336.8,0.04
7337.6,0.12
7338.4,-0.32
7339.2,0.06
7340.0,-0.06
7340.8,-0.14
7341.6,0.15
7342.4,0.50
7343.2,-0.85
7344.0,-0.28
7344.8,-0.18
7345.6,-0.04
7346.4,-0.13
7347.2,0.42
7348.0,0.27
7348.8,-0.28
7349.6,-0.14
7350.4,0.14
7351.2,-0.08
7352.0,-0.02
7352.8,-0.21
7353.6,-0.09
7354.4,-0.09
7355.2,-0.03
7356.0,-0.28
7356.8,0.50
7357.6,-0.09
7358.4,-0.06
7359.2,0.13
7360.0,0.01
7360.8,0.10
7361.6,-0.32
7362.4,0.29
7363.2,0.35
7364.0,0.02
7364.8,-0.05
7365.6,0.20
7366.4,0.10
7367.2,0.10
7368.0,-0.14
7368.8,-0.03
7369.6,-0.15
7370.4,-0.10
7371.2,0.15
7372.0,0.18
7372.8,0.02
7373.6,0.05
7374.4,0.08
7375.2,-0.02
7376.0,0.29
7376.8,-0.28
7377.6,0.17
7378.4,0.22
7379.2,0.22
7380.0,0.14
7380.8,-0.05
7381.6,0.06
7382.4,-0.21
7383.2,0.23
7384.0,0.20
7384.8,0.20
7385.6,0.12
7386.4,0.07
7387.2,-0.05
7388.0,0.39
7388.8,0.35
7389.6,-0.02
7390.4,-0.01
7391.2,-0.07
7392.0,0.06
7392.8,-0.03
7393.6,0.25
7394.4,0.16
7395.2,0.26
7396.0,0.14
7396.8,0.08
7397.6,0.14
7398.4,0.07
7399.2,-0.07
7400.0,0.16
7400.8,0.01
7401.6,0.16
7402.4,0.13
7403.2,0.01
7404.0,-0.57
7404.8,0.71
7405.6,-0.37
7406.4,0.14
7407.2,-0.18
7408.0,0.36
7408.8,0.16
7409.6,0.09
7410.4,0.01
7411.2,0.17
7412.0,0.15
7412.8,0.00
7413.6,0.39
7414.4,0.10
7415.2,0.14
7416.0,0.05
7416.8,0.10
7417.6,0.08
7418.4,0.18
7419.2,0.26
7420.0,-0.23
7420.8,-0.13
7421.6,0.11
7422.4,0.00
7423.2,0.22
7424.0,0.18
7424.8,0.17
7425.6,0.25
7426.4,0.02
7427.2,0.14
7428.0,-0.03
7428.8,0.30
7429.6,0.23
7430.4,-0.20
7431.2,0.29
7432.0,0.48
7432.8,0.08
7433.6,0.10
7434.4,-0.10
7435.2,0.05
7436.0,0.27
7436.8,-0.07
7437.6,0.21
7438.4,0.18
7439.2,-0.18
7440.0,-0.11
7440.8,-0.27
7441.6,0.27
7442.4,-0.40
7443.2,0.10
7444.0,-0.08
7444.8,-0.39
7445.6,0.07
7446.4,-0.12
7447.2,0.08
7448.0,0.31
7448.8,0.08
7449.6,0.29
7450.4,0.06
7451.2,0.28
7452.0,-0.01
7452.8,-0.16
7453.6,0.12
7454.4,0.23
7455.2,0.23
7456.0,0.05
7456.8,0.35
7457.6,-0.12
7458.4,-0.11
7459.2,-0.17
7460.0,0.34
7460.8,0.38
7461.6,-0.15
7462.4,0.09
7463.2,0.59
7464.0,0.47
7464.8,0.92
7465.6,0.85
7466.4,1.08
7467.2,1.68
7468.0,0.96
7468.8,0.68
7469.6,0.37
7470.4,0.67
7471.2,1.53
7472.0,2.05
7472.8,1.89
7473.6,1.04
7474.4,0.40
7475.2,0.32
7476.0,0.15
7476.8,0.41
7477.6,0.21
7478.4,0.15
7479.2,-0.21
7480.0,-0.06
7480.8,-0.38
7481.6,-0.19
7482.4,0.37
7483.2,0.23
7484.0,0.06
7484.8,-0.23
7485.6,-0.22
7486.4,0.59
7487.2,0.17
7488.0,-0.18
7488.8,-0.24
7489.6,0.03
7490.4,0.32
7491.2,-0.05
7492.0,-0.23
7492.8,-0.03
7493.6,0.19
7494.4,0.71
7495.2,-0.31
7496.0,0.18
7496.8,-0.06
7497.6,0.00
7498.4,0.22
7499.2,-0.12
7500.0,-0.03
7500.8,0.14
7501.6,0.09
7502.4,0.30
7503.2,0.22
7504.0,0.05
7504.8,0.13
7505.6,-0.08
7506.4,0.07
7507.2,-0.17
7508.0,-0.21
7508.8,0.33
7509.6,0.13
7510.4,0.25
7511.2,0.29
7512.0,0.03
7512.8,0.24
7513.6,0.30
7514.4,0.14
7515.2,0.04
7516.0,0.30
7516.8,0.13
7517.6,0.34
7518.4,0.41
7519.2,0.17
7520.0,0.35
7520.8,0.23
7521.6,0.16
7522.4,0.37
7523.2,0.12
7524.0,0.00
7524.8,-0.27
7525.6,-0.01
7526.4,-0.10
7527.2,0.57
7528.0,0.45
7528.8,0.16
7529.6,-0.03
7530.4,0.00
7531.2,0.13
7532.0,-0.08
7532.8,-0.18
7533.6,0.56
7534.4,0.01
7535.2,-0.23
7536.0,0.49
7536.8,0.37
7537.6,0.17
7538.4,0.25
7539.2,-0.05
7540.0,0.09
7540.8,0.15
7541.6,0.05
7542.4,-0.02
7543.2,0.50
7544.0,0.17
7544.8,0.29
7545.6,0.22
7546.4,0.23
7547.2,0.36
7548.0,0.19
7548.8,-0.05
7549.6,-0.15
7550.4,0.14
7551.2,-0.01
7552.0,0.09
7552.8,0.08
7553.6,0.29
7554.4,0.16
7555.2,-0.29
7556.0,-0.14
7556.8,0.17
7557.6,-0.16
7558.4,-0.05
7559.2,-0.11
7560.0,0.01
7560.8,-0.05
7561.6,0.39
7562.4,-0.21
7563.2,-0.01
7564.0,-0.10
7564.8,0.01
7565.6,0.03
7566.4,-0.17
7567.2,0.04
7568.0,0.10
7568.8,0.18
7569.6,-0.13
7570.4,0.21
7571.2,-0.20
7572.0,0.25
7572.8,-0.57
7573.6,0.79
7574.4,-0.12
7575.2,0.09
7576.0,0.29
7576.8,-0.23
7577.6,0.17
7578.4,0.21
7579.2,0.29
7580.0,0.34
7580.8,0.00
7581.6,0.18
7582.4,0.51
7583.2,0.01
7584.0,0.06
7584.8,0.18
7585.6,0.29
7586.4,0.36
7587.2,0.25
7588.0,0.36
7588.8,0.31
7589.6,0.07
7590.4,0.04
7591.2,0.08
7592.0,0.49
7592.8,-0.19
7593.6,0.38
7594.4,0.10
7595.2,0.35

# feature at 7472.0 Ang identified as [O II] 3727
